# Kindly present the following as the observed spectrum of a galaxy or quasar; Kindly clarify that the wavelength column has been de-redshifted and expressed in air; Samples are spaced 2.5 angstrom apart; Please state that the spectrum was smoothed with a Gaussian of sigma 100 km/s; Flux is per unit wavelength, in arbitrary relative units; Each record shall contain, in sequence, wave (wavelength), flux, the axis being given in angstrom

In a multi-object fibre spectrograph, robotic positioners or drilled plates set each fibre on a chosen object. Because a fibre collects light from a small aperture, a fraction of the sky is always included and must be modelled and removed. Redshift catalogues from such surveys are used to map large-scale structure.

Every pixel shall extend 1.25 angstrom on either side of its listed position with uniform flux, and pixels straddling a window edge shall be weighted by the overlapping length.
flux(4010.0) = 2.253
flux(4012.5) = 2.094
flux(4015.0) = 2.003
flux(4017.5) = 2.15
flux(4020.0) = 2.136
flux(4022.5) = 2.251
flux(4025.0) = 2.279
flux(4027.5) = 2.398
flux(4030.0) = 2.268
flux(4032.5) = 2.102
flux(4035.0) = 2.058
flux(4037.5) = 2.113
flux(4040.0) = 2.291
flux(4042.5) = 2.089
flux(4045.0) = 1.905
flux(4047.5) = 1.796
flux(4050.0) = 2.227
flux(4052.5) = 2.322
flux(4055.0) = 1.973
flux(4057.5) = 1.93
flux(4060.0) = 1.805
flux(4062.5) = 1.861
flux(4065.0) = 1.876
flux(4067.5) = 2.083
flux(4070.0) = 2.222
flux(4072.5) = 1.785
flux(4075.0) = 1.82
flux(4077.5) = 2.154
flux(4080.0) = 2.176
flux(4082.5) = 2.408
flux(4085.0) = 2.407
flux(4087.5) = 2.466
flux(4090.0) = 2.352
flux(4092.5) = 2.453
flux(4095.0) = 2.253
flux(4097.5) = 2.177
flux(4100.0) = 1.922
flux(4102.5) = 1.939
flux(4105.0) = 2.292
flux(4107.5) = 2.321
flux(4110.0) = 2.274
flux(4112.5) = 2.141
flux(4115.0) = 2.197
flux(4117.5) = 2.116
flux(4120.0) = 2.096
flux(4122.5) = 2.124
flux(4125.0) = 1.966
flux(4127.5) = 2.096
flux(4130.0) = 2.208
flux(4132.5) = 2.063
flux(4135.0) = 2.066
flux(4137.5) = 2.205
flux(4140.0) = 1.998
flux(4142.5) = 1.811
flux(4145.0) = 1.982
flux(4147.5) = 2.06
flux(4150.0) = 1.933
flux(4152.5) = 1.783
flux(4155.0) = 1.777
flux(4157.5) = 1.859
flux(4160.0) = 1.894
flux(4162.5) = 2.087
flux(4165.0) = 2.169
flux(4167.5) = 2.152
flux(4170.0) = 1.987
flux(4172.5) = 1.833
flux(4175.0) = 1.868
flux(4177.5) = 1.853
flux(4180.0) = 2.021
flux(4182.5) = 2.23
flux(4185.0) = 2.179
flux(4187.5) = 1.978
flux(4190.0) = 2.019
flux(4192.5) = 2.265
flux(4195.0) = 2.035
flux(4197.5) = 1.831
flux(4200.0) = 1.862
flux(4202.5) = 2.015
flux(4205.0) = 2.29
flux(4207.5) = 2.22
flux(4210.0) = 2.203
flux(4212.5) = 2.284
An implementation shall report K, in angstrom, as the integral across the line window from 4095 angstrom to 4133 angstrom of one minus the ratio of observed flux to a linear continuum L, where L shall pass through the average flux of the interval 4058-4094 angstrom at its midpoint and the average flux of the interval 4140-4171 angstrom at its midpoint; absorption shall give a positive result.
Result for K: -1.6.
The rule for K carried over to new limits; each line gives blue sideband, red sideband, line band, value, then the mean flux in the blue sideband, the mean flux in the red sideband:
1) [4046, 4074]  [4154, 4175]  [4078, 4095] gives -3.2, 1.99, 1.97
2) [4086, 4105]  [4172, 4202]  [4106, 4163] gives 2.4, 2.23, 2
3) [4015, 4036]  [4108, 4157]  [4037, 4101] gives 0.7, 2.19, 2.05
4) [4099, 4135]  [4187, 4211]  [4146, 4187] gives 2.2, 2.12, 2.07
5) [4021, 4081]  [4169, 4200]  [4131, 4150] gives 0.0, 2.07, 2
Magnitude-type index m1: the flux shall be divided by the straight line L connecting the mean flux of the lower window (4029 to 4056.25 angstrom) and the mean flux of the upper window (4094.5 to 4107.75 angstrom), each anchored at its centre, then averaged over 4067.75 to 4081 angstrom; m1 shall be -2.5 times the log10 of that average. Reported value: 0.045 mag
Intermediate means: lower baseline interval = 2.1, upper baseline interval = 2.13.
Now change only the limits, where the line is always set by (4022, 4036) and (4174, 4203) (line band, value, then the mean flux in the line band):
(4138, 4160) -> 0.09 mag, 1.91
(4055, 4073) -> 0.12 mag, 1.95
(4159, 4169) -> -0.02 mag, 2.08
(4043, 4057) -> 0.08 mag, 2.04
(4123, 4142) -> 0.01 mag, 2.08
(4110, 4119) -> -0.03 mag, 2.17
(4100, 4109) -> -0.01 mag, 2.15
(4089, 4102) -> -0.04 mag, 2.21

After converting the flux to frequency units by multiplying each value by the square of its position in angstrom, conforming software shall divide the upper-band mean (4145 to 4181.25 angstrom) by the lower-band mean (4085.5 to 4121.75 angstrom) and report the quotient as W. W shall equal 0.9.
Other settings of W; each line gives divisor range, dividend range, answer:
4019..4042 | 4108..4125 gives 1.02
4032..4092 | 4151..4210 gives 1.02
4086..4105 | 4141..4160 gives 0.87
